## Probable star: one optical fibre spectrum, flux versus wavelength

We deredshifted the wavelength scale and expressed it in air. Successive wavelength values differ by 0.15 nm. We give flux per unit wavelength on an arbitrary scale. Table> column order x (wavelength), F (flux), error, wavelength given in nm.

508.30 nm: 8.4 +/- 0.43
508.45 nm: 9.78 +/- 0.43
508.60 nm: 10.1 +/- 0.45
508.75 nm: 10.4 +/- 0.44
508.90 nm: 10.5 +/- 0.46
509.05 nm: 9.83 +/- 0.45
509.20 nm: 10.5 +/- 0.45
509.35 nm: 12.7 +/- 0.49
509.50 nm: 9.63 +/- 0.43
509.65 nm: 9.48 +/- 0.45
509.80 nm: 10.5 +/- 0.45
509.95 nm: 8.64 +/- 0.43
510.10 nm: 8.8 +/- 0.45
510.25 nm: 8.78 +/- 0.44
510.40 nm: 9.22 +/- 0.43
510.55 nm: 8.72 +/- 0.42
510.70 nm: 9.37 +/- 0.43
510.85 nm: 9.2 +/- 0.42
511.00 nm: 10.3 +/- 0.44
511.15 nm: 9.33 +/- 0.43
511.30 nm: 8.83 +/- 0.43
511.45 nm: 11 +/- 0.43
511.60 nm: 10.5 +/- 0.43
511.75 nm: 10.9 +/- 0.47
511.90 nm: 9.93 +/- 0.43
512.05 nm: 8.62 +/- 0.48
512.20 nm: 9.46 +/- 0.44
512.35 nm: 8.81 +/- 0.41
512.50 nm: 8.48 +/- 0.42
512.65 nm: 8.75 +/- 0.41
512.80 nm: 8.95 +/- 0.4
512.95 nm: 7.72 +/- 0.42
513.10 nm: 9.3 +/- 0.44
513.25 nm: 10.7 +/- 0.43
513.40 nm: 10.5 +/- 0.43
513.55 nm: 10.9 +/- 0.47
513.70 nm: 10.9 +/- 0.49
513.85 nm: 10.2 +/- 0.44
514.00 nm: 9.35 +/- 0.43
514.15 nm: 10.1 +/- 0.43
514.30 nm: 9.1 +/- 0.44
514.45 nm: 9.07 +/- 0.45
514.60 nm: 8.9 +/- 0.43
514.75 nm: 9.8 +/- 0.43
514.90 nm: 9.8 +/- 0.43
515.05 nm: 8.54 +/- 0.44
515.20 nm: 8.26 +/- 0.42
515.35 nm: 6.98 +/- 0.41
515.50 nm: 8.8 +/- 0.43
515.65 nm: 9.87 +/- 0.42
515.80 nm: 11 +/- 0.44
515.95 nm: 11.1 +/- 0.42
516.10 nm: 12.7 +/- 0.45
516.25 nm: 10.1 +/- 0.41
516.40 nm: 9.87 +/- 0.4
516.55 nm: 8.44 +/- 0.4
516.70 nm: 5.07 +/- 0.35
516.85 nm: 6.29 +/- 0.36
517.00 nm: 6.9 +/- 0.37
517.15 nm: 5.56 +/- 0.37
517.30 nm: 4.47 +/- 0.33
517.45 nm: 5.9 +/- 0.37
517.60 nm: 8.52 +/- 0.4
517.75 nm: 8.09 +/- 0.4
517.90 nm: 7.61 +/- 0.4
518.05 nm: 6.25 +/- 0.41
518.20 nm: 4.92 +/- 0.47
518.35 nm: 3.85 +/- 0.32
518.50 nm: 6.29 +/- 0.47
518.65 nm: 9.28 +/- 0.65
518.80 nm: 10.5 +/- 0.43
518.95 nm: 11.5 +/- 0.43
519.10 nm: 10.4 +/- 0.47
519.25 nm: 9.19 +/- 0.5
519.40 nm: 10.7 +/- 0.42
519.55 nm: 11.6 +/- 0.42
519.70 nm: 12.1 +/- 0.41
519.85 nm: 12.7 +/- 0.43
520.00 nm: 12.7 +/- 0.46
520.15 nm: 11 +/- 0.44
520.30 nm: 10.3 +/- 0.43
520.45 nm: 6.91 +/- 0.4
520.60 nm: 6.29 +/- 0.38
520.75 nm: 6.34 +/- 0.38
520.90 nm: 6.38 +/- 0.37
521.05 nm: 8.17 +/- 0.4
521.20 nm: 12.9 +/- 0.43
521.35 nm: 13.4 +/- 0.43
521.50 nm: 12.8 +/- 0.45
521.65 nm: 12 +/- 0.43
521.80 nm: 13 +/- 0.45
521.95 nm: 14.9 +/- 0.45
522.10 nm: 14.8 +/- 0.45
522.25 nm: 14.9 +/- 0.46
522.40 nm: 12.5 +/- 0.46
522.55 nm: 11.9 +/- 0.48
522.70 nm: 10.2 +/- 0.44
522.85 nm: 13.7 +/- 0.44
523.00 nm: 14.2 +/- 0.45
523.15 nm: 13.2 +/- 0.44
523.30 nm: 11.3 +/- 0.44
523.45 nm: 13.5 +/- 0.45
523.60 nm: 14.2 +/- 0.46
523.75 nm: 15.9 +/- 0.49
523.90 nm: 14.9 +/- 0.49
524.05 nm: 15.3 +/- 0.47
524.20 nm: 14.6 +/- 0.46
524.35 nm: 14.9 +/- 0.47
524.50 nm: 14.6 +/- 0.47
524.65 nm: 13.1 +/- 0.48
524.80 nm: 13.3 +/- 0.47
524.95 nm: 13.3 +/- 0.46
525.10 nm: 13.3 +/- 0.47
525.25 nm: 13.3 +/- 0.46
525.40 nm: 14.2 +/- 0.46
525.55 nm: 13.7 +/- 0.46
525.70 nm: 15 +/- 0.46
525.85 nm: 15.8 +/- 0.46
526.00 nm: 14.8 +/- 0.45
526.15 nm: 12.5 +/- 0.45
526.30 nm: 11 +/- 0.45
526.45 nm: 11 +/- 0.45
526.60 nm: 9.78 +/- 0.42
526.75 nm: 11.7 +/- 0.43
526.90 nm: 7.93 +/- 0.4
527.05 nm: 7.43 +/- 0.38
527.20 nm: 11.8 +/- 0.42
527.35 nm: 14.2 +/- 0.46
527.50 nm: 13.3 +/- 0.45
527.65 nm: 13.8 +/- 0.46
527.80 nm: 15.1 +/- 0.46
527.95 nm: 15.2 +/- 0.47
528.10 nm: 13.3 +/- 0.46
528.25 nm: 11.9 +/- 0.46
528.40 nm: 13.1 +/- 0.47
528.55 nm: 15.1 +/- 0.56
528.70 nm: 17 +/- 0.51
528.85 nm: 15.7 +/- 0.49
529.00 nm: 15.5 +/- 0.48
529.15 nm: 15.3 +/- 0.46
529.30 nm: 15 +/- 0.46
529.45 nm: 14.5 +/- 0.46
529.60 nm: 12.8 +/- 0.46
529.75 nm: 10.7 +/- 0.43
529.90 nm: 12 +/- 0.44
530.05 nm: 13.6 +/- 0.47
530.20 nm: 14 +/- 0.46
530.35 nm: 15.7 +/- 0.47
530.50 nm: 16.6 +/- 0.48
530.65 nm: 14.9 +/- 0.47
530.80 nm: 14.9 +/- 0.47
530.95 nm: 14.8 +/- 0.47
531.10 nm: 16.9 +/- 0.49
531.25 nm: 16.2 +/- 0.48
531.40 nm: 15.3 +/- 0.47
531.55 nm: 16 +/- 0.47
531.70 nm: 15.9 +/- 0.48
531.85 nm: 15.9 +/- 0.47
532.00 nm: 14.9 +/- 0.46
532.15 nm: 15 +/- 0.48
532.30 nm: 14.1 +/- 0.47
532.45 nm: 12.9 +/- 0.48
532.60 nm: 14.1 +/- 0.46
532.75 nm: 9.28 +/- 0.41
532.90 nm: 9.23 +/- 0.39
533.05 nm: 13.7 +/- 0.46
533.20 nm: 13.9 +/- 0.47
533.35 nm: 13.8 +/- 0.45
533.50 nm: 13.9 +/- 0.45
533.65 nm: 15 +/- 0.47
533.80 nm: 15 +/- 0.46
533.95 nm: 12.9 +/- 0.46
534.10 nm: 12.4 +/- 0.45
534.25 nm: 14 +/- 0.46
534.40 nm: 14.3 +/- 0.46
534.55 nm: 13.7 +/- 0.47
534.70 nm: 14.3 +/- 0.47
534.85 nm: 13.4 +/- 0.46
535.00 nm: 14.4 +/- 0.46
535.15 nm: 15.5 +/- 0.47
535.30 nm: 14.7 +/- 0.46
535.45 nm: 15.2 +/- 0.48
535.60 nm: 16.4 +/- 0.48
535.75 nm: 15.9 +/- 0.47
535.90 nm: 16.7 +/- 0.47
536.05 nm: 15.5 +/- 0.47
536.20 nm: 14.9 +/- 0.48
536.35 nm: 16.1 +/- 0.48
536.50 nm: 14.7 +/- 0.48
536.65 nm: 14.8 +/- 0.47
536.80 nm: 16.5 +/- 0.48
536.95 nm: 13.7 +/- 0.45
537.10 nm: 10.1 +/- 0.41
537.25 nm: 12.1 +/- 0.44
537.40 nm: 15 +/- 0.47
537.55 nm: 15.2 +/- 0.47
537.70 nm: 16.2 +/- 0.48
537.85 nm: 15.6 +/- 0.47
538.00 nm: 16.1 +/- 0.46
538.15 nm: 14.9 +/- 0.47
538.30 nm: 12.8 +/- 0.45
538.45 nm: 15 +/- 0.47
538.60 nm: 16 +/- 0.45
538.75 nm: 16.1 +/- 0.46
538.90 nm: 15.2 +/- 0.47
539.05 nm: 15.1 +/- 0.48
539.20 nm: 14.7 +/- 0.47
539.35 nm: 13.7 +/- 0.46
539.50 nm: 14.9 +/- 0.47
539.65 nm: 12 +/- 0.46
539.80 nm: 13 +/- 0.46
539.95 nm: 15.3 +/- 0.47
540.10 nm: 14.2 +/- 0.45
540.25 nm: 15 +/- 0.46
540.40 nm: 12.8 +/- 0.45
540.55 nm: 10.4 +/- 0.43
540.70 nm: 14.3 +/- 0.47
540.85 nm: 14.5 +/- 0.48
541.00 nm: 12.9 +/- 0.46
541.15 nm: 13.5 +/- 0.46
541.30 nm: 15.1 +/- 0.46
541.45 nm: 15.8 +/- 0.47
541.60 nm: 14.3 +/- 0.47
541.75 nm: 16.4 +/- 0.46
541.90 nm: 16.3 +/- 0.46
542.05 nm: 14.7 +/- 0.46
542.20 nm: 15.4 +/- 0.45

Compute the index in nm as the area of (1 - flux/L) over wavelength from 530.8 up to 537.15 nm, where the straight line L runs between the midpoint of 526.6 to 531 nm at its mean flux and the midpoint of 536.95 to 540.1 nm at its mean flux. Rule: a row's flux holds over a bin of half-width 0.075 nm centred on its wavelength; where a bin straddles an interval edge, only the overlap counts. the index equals -0.18 nm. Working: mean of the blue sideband 13.6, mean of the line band 14.4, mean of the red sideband 14.4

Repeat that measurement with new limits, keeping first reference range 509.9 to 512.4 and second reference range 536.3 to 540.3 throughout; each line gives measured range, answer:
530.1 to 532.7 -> -0.36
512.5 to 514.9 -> 0.08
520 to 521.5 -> 0.24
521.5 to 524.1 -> -0.41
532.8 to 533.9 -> 0.02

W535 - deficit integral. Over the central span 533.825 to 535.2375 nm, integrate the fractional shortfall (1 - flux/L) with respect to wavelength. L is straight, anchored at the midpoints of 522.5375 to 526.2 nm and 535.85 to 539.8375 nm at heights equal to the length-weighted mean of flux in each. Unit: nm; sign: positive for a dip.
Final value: 0.054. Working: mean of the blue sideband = 13.8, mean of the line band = 13.9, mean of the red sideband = 14.7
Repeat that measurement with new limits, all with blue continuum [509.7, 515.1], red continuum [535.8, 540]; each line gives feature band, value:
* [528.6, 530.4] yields -0.18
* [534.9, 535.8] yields -0.07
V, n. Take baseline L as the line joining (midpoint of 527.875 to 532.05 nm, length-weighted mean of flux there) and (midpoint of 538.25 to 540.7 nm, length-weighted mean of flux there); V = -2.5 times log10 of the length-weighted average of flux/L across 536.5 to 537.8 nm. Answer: 0.00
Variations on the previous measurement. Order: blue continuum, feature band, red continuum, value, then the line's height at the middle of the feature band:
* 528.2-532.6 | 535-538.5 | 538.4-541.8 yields -0.03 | 14.5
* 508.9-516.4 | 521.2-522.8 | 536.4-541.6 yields -0.15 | 11.3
